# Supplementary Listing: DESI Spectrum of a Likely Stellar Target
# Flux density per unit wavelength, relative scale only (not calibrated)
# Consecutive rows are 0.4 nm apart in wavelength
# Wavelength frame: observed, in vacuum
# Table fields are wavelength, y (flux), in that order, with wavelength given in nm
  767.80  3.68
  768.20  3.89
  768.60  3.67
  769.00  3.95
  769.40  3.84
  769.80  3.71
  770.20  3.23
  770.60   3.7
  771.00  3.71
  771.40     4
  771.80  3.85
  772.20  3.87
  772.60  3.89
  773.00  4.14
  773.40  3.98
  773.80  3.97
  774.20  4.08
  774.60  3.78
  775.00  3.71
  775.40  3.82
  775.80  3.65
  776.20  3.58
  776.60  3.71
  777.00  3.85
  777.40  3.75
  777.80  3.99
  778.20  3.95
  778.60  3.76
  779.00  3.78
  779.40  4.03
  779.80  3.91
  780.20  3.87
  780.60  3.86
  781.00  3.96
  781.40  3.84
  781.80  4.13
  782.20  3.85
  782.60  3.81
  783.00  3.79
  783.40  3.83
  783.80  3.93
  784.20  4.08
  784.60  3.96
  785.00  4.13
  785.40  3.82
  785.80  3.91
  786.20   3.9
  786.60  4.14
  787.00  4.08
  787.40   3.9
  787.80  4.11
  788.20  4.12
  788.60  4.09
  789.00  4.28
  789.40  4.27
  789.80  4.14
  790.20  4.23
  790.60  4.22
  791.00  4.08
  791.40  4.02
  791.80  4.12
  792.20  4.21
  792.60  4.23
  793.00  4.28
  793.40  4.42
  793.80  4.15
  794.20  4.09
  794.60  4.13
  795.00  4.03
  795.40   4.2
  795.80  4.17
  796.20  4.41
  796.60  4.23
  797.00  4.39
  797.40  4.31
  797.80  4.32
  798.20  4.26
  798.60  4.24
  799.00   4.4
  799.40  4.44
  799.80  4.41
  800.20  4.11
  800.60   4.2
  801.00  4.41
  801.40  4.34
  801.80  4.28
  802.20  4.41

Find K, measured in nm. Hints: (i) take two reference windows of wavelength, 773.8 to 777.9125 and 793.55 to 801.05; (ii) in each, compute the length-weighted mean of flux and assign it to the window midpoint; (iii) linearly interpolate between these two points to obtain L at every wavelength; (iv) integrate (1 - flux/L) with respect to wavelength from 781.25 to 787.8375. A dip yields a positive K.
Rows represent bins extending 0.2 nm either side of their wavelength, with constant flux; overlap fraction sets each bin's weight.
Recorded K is 0.05 nm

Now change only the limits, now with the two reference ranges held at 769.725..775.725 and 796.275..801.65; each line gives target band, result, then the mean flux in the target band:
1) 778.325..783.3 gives 0.12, 3.88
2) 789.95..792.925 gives 0.01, 4.16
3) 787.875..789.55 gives -0.02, 4.18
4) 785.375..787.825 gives 0.06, 3.98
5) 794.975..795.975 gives 0.02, 4.15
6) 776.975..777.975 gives 0.01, 3.86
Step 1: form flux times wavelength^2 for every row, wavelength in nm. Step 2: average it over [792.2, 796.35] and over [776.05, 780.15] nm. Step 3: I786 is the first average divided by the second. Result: 1.1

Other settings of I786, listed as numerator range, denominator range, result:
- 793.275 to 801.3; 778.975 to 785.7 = 1.13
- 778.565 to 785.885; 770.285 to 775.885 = 1.04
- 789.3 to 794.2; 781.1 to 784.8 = 1.09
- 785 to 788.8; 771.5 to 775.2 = 1.06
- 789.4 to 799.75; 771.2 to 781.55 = 1.15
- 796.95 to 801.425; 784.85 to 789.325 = 1.10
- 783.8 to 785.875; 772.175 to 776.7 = 1.06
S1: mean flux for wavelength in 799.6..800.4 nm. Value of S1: 4.26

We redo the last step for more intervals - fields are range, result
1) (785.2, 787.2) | 3.97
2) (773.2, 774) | 3.97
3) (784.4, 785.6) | 3.97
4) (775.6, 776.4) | 3.61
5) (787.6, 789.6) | 4.17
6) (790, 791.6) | 4.14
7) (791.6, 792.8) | 4.19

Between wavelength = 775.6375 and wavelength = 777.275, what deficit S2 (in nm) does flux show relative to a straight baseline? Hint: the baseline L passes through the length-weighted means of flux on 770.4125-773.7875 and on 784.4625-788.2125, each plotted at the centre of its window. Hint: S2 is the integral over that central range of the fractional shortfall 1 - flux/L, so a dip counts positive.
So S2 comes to 0.10 nm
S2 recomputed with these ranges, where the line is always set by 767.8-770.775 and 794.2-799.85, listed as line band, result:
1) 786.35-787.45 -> 0.00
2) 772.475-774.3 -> -0.11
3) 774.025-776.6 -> 0.05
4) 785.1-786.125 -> 0.04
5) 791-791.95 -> 0.02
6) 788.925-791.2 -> -0.04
